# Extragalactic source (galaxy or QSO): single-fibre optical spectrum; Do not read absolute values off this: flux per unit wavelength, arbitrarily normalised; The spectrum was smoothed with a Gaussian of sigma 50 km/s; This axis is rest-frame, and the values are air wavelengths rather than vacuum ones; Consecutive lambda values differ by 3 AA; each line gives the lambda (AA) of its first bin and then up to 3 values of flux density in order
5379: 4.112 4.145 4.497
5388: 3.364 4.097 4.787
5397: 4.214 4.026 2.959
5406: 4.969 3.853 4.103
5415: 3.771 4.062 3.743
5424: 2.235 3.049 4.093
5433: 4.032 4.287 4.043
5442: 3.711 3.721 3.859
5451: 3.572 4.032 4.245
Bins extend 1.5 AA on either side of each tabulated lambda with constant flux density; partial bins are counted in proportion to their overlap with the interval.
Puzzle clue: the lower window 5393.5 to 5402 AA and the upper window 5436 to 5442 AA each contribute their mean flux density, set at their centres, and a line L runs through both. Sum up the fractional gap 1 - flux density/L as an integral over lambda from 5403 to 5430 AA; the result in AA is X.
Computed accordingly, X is 2.78 AA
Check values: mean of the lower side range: 4.21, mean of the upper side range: 4.02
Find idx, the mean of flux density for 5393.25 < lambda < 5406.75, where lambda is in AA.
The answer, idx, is 4.11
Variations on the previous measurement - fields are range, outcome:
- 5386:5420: 4.02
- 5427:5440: 3.99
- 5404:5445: 3.83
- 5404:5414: 4.21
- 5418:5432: 3.39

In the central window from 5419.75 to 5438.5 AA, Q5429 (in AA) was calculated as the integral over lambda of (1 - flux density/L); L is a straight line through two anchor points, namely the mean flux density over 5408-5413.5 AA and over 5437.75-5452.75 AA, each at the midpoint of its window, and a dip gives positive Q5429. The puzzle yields 1.3 AA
